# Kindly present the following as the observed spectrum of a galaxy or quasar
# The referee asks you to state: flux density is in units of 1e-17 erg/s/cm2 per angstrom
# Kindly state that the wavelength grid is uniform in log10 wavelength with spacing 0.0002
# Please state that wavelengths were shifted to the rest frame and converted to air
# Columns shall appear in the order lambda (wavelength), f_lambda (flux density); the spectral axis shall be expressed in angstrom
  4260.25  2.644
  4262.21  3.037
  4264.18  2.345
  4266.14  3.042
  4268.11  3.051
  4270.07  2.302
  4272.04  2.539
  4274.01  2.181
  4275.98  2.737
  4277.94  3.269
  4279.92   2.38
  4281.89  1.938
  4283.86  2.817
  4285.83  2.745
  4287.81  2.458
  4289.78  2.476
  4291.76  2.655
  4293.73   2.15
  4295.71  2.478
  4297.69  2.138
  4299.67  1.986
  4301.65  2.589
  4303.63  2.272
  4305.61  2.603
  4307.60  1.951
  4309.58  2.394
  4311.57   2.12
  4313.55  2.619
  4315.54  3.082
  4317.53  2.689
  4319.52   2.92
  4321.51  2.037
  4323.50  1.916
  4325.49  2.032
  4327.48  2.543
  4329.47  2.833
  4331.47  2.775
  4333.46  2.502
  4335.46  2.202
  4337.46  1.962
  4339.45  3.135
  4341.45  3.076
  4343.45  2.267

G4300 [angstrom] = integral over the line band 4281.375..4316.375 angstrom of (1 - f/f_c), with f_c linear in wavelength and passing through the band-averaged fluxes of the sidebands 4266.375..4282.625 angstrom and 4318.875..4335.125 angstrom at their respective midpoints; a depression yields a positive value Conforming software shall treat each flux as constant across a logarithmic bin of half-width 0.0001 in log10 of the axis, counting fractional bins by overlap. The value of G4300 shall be 1.25 angstrom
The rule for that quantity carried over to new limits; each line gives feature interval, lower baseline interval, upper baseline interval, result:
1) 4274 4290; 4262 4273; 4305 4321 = 0.4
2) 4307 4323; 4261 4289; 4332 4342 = 0.7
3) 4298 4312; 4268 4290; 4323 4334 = 1.3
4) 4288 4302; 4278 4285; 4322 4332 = 0.7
